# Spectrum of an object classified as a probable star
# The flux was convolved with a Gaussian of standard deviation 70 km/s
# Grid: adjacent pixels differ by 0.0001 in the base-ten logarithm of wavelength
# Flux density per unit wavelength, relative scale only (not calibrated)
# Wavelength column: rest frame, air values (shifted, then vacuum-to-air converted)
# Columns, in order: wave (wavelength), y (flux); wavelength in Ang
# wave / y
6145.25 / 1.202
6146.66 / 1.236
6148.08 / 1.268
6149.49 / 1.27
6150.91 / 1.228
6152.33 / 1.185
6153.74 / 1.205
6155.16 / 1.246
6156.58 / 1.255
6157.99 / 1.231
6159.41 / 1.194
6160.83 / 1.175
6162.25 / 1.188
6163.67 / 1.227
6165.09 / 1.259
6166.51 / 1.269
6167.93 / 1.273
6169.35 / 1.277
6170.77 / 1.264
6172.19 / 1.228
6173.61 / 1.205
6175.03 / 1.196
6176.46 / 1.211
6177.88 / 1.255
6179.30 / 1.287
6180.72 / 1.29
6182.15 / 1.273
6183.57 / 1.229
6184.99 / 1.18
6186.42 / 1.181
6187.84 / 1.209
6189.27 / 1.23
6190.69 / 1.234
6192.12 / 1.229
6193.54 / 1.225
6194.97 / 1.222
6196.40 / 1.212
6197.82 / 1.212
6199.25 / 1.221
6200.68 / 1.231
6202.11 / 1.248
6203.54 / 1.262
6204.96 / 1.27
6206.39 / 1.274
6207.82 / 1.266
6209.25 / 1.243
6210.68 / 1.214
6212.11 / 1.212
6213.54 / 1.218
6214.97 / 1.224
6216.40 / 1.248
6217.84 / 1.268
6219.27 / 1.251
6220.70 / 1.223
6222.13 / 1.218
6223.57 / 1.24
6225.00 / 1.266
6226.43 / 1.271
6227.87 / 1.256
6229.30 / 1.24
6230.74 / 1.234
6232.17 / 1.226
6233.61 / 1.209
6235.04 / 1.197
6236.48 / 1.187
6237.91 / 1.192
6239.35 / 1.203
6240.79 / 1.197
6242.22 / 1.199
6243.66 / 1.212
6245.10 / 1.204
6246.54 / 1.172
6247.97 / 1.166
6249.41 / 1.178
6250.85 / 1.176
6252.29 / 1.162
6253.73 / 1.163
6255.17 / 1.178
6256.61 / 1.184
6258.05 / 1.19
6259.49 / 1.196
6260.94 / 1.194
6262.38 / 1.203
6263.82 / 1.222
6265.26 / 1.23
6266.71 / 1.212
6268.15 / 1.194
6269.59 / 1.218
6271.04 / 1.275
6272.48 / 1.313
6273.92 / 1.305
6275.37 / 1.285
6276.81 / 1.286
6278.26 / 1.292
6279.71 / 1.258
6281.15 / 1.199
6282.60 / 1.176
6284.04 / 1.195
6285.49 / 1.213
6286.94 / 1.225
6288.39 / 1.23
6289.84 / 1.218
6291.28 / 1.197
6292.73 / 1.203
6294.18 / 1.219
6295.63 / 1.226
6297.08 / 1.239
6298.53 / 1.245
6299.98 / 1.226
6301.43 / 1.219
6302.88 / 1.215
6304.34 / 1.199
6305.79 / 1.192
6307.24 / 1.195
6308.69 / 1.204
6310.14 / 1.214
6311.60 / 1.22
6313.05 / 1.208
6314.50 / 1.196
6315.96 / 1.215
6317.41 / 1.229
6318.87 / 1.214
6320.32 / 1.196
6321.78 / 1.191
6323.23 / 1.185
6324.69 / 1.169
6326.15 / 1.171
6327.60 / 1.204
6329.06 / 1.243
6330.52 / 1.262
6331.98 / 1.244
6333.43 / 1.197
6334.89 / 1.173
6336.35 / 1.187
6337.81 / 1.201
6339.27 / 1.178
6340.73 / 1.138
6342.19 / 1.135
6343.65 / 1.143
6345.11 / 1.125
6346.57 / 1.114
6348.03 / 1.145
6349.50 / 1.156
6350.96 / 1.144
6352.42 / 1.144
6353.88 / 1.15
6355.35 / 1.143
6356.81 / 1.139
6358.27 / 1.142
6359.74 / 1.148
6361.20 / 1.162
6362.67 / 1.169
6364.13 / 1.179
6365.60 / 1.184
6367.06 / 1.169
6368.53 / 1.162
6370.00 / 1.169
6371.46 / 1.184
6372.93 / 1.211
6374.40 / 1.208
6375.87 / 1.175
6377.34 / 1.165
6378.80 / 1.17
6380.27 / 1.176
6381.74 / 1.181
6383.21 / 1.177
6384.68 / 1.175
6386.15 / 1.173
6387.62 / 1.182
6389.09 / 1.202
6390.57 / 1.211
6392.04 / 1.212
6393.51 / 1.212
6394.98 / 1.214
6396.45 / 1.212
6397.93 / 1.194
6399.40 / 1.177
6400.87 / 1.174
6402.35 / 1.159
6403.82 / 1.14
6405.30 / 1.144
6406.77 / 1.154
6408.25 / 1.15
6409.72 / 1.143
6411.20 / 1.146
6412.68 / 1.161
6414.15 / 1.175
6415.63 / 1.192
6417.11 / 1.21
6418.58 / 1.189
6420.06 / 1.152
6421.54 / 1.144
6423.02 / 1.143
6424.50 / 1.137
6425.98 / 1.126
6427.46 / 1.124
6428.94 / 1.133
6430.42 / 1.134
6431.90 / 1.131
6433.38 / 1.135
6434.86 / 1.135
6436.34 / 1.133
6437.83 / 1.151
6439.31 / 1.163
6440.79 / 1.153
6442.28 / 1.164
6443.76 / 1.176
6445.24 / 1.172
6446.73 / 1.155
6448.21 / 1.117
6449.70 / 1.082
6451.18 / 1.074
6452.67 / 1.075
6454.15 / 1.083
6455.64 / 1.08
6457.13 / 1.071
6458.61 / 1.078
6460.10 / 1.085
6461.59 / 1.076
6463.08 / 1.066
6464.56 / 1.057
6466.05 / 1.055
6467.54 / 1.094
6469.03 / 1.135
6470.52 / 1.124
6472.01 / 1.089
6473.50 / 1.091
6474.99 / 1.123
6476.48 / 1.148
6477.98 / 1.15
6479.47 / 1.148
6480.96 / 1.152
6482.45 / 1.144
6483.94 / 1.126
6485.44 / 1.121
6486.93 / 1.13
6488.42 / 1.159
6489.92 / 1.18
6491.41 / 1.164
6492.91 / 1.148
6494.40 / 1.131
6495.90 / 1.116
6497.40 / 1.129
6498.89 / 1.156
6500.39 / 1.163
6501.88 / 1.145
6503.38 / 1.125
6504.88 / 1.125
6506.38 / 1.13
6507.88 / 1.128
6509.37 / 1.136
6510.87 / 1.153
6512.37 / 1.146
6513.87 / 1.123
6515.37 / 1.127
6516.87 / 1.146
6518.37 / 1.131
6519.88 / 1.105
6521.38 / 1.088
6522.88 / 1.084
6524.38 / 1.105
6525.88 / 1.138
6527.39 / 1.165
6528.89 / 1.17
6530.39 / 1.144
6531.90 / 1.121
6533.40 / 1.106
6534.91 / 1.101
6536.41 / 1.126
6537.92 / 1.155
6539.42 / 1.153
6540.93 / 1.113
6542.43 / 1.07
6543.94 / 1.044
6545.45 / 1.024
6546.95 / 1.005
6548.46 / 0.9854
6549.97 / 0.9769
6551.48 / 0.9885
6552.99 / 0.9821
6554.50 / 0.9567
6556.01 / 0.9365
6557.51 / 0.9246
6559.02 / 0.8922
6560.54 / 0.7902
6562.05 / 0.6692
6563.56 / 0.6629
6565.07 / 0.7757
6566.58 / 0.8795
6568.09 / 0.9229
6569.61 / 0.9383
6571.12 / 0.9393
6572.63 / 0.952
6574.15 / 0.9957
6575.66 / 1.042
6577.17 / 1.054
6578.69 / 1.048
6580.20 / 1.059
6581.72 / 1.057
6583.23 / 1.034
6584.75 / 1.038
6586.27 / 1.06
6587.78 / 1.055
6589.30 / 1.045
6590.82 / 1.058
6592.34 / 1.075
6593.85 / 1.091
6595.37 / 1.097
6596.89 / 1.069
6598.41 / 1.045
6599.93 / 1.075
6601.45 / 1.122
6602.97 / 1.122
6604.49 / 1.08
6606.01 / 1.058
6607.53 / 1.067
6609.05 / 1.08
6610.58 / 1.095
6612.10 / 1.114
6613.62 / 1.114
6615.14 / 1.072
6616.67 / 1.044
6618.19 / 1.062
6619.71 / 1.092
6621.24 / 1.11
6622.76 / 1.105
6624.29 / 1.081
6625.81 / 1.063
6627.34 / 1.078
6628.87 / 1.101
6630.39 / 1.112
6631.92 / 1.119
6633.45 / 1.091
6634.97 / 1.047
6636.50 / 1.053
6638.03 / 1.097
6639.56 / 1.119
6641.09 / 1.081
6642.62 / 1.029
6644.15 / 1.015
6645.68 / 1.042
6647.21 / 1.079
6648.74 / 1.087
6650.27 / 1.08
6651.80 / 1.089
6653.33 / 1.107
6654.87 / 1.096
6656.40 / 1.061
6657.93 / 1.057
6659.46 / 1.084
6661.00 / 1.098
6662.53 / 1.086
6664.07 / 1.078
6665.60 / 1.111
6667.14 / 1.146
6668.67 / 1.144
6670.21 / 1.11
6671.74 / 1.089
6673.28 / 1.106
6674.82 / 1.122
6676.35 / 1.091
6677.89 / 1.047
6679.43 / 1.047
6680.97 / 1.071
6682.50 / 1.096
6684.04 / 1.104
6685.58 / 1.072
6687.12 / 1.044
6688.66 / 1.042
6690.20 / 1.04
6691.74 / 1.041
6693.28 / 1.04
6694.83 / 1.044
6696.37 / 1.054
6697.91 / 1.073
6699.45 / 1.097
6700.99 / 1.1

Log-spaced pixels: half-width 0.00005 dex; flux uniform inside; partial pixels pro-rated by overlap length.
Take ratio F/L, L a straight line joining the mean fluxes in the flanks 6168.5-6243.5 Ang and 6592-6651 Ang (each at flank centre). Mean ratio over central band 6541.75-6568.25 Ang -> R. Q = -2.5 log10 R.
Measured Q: 0.205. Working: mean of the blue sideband 1.23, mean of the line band 0.915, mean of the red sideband 1.08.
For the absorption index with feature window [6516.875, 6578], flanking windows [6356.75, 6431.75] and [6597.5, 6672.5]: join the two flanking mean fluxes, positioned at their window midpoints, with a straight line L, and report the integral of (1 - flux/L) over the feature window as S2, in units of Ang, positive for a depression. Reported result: 5.7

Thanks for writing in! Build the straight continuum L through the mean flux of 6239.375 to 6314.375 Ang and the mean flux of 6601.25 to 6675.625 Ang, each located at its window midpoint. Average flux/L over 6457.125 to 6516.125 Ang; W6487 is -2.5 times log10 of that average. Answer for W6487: 0.02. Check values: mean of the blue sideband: 1.21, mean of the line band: 1.12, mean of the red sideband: 1.09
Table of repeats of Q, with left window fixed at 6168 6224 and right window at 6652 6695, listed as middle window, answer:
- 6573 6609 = 0.05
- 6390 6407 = -0.01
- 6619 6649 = 0.01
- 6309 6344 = 0.00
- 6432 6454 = 0.02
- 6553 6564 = 0.30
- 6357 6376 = 0.01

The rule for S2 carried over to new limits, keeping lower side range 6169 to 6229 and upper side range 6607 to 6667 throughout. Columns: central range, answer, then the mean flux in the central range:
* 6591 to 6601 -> 0.2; 1.08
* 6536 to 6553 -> 0.9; 1.05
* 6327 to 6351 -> 0.2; 1.18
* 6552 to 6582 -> 5.0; 0.922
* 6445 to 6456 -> 0.4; 1.1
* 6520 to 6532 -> 0.0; 1.13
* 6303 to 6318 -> -0.1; 1.21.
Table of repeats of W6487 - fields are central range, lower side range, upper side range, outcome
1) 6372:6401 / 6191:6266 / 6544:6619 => -0.06 mag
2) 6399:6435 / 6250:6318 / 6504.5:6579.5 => -0.03 mag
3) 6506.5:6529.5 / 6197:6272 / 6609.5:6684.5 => 0.00 mag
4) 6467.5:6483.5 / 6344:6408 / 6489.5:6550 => 0.01 mag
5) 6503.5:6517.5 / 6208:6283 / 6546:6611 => -0.09 mag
